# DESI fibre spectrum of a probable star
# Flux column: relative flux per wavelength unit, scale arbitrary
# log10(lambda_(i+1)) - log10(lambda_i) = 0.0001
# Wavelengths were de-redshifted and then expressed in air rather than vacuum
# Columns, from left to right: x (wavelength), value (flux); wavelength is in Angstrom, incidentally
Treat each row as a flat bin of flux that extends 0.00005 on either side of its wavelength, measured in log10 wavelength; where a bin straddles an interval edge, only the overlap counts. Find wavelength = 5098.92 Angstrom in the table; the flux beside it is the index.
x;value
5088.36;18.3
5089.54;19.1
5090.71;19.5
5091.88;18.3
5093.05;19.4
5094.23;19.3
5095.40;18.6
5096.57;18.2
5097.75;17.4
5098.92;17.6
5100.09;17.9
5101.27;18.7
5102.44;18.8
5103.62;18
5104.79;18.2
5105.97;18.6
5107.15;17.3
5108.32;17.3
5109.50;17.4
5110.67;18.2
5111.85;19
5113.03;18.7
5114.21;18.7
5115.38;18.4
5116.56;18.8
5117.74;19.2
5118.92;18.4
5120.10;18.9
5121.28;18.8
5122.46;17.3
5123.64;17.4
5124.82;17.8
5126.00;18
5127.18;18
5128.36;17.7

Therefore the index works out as 17.6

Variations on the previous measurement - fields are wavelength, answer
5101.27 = 18.7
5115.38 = 18.4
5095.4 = 18.6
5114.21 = 18.7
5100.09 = 17.9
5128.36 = 17.7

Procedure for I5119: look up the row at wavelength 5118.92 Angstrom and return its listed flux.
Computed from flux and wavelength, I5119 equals 18.4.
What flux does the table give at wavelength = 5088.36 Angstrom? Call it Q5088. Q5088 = 18.3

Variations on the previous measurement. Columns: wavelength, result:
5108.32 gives 17.3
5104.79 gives 18.2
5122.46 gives 17.3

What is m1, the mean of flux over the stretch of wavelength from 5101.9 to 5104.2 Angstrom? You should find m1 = 18.4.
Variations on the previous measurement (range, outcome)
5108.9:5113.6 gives 18.3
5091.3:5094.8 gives 19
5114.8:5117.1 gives 18.6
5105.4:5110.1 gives 17.7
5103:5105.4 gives 18.1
